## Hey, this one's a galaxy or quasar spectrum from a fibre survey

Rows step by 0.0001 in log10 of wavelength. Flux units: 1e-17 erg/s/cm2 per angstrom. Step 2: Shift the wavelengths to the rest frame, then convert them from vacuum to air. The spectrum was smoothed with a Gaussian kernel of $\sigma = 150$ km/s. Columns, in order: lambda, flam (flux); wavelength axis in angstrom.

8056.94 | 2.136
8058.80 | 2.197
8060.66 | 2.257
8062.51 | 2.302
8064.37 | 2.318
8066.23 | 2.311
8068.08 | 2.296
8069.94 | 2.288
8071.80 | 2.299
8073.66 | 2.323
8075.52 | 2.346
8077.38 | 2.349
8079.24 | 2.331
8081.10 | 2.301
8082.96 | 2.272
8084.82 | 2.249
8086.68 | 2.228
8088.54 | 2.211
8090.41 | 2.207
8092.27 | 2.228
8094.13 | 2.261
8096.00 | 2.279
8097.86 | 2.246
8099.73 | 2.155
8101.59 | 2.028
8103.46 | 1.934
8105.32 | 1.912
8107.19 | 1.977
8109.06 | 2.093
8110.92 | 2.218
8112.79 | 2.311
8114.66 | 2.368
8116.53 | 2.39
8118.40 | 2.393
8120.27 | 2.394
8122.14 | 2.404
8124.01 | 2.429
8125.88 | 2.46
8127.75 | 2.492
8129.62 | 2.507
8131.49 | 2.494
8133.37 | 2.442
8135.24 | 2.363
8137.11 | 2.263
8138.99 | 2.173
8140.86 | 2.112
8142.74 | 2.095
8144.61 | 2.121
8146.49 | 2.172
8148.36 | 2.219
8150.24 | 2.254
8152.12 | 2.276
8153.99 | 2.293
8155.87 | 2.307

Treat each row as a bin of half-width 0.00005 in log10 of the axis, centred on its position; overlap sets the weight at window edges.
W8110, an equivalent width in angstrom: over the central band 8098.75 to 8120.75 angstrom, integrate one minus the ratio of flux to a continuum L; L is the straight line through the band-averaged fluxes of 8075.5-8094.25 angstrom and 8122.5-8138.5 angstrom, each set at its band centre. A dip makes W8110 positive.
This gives 1.7 angstrom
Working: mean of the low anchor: 2.27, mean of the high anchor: 2.42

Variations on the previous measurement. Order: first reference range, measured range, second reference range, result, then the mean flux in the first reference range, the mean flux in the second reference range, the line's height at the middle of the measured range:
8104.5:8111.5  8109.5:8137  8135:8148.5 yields -3.78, 2.04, 2.18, 2.11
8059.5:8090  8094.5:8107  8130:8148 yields 1.01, 2.29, 2.26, 2.28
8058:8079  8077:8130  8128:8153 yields 0.64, 2.3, 2.27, 2.29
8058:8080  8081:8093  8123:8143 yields 0.41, 2.3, 2.36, 2.32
